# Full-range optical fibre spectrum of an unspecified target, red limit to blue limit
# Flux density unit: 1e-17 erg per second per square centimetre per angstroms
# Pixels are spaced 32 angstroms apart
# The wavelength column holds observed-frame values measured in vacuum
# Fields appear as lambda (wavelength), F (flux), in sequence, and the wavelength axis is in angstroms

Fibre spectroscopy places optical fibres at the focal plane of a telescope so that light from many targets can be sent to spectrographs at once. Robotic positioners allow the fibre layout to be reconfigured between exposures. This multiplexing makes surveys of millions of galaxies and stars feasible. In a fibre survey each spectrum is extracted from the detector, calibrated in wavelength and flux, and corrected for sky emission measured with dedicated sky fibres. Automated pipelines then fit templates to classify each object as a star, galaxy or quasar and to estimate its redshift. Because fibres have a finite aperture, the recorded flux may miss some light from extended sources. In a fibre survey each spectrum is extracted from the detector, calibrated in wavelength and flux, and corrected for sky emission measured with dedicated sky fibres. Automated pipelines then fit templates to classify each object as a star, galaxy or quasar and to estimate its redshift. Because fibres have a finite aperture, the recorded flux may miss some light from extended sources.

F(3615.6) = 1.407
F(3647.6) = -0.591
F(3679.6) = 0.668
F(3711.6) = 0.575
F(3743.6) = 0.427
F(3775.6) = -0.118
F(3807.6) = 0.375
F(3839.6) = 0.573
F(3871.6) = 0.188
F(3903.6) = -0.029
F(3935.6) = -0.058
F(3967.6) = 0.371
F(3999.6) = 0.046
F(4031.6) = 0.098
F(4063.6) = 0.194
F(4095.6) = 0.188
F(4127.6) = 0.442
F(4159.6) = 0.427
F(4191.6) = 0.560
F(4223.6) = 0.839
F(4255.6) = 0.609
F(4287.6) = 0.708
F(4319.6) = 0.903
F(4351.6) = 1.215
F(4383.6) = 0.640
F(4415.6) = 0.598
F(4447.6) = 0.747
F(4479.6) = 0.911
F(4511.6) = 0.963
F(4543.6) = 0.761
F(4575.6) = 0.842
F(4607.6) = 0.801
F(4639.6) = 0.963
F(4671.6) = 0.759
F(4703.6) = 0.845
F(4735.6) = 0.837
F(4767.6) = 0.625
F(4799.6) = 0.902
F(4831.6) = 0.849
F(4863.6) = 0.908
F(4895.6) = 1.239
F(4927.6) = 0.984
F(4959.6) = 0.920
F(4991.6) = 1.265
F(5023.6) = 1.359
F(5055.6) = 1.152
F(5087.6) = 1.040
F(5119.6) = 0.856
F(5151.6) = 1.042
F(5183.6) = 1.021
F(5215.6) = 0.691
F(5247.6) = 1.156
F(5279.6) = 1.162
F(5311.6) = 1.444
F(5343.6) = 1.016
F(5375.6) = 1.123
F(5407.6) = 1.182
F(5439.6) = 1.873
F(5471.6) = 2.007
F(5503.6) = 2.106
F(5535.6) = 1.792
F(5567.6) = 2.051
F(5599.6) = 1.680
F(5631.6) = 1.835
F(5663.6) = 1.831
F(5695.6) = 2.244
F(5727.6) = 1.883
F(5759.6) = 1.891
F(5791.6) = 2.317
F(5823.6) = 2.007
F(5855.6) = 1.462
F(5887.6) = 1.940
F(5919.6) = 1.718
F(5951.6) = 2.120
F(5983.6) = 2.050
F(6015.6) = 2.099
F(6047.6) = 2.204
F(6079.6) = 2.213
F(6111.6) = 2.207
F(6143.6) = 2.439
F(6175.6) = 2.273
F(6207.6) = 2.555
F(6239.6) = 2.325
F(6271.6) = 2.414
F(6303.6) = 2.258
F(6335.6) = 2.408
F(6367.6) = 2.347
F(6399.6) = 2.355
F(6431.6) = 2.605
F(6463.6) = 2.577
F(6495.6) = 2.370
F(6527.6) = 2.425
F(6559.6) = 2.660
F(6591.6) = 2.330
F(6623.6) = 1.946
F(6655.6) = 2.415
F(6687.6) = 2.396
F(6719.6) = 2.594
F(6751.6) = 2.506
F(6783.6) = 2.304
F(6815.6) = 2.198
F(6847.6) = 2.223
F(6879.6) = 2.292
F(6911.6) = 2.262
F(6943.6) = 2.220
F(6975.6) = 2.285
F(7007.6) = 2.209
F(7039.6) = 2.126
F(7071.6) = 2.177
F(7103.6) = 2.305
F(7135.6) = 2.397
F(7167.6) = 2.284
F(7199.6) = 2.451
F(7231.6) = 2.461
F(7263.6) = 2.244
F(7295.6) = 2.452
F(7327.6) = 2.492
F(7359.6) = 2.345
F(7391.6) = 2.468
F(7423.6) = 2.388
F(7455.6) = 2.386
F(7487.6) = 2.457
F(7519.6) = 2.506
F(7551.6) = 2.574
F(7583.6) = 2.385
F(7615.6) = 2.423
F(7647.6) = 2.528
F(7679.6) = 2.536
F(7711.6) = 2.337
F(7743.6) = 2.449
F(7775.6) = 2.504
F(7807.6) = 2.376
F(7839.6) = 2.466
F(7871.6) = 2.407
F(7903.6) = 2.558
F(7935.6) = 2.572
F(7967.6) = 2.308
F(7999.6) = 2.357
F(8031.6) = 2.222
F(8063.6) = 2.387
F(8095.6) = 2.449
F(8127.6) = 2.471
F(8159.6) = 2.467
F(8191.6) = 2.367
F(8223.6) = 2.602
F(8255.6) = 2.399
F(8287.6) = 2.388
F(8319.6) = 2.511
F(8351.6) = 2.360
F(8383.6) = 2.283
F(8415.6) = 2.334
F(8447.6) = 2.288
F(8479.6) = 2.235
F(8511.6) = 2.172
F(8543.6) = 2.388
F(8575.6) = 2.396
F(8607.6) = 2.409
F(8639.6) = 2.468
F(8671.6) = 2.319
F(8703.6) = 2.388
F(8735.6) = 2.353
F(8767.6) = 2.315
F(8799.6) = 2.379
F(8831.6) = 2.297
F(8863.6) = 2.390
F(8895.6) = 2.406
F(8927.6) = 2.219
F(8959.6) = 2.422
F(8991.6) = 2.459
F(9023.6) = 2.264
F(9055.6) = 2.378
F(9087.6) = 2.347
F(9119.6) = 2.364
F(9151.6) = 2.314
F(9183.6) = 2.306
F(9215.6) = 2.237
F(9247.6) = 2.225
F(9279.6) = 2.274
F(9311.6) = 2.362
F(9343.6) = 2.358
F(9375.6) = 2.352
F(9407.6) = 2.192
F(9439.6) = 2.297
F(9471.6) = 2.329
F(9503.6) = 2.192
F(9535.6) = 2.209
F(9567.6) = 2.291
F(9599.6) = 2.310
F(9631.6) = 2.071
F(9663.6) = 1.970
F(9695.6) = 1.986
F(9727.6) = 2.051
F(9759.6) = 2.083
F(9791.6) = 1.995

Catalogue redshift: 0.361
